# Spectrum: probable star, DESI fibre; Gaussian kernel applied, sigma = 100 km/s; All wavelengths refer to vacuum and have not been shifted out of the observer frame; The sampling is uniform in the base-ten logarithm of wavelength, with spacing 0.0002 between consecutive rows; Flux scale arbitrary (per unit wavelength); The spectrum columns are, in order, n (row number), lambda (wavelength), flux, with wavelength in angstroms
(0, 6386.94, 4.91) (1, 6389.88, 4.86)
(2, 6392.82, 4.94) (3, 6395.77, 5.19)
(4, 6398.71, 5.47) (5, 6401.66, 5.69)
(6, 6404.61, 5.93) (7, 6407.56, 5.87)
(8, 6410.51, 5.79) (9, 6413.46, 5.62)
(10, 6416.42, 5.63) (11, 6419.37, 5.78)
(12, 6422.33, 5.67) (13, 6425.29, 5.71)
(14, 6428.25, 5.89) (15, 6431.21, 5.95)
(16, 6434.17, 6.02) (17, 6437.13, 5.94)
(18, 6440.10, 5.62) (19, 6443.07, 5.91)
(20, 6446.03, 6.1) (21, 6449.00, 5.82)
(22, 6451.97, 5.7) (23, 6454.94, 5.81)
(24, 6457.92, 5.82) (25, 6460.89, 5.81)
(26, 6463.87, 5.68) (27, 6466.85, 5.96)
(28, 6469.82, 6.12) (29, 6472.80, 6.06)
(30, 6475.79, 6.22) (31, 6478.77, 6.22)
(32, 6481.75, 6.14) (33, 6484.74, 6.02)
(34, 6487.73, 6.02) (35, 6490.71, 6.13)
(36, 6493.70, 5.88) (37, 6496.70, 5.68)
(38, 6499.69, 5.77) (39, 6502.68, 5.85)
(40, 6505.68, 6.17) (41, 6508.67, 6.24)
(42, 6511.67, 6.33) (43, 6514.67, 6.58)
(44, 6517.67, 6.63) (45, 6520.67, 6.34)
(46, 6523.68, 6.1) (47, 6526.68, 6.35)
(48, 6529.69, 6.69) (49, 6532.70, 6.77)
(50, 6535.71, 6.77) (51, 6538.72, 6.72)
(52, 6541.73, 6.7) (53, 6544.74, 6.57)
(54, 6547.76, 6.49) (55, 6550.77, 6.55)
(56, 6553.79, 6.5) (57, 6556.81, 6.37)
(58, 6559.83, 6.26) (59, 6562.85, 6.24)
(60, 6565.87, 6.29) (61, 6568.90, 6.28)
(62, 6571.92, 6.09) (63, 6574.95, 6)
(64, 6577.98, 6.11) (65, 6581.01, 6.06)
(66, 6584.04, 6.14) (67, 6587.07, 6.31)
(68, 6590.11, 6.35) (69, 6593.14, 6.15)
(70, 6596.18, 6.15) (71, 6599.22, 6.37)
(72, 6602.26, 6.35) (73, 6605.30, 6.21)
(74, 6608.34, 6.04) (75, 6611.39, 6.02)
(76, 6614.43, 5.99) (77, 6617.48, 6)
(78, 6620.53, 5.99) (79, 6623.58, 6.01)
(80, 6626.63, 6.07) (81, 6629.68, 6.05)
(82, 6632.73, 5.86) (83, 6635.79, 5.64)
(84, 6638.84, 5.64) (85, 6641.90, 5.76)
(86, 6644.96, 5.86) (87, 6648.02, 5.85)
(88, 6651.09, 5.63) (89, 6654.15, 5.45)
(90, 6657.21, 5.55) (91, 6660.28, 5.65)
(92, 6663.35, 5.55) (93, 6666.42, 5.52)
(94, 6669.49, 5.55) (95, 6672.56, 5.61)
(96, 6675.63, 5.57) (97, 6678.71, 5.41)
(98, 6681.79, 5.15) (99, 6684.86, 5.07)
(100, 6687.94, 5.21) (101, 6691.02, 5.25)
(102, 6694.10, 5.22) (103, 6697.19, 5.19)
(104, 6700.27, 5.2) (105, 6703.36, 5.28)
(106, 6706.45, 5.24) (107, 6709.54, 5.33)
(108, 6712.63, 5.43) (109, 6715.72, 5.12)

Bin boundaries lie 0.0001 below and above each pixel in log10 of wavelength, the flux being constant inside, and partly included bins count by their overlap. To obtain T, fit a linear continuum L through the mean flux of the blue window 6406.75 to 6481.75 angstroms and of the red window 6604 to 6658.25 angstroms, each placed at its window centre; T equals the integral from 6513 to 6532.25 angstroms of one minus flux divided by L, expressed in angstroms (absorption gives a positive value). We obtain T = -1.94 angstroms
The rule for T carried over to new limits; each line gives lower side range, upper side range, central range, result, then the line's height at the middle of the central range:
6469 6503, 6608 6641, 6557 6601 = -1.84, 5.96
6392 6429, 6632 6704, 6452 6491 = -2.69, 5.6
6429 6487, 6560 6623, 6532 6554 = -2.02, 6.08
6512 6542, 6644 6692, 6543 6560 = -0.29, 6.37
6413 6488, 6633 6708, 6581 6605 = -2.68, 5.62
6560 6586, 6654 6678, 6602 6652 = -1.04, 5.81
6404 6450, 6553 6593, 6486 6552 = -2.75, 6.08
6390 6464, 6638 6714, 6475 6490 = -1.22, 5.66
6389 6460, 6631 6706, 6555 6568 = -1.66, 5.58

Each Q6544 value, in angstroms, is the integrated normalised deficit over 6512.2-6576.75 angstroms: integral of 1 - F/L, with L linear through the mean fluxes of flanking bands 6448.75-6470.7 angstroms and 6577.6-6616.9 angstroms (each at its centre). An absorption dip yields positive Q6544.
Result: -4.3 angstroms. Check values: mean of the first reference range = 5.83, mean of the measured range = 6.44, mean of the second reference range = 6.17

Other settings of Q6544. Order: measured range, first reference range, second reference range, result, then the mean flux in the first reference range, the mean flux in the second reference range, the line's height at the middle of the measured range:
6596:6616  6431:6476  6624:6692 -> -1.7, 5.9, 5.6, 5.67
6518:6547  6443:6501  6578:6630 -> -2.5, 5.95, 6.13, 6.03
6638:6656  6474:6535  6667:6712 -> -0.6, 6.21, 5.31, 5.52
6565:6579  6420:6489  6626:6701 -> -1.1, 5.92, 5.54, 5.7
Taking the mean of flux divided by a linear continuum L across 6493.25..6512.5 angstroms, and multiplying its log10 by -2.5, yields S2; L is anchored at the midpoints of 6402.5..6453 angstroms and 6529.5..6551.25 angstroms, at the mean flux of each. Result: 0.07 mag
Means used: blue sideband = 5.82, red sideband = 6.66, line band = 5.98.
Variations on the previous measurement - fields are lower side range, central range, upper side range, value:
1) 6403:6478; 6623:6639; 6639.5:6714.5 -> -0.07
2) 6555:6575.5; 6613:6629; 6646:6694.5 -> -0.03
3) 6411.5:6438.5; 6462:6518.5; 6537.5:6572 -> 0.01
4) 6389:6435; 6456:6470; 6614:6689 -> -0.04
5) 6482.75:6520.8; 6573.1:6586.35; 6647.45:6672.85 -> -0.04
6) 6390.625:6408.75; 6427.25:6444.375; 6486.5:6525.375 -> -0.03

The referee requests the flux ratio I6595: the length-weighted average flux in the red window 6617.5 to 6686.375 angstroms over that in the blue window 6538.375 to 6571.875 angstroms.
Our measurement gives 0.9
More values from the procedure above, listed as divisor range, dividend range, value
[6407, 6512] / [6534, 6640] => 1.05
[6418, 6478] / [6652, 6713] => 0.91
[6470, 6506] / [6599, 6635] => 1.01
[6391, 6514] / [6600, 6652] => 1.01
